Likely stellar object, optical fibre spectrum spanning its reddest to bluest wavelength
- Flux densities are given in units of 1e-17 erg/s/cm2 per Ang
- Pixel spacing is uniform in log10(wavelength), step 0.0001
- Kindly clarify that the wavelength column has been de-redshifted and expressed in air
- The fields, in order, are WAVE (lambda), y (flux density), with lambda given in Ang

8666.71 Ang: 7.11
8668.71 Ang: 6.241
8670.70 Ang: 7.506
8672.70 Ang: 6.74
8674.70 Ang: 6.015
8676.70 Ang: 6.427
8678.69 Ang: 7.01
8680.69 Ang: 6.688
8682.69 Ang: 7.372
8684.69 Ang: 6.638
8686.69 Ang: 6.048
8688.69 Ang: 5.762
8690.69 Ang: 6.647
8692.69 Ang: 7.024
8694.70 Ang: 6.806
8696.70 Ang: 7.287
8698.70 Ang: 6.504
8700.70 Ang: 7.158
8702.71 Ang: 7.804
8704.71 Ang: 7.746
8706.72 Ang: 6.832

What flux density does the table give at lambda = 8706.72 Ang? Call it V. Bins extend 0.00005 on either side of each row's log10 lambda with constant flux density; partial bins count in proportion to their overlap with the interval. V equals 6.832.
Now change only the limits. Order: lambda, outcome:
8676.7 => 6.427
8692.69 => 7.024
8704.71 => 7.746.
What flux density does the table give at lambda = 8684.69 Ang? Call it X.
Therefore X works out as 6.638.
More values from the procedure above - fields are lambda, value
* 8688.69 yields 5.762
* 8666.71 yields 7.11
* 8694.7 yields 6.806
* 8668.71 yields 6.241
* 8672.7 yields 6.74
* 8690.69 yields 6.647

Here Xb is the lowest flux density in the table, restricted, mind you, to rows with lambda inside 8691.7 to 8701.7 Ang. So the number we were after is 6.504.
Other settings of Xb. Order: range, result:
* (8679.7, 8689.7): 5.762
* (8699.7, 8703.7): 7.158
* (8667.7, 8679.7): 6.015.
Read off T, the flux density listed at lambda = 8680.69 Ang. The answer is 6.688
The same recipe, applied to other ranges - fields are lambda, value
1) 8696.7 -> 7.287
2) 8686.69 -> 6.048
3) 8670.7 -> 7.506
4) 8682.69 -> 7.372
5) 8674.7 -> 6.015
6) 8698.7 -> 6.504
